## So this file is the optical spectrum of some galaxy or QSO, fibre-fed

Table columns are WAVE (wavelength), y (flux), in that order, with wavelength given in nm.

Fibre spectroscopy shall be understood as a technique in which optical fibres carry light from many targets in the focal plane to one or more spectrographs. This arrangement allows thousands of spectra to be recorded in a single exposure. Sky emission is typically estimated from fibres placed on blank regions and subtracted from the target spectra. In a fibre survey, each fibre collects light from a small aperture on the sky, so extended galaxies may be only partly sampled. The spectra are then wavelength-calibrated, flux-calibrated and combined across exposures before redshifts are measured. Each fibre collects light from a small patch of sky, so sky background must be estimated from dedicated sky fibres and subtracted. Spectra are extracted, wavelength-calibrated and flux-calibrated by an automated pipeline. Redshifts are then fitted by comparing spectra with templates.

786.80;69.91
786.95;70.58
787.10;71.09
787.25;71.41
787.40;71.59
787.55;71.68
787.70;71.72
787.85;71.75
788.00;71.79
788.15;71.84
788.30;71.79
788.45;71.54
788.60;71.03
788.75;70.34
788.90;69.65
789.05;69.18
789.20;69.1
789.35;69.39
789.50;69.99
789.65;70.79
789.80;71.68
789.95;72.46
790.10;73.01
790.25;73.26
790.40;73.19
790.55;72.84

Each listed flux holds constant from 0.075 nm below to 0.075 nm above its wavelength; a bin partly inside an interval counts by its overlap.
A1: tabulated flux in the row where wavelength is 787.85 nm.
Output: 71.75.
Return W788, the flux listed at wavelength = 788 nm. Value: 71.79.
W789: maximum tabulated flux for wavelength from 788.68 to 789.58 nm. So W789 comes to 70.34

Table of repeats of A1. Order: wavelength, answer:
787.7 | 71.72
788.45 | 71.54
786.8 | 69.91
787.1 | 71.09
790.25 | 73.26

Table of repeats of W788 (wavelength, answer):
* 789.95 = 72.46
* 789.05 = 69.18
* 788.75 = 70.34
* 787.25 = 71.41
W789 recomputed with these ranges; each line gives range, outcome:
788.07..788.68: 71.84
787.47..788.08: 71.79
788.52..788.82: 71.03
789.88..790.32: 73.26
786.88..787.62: 71.68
